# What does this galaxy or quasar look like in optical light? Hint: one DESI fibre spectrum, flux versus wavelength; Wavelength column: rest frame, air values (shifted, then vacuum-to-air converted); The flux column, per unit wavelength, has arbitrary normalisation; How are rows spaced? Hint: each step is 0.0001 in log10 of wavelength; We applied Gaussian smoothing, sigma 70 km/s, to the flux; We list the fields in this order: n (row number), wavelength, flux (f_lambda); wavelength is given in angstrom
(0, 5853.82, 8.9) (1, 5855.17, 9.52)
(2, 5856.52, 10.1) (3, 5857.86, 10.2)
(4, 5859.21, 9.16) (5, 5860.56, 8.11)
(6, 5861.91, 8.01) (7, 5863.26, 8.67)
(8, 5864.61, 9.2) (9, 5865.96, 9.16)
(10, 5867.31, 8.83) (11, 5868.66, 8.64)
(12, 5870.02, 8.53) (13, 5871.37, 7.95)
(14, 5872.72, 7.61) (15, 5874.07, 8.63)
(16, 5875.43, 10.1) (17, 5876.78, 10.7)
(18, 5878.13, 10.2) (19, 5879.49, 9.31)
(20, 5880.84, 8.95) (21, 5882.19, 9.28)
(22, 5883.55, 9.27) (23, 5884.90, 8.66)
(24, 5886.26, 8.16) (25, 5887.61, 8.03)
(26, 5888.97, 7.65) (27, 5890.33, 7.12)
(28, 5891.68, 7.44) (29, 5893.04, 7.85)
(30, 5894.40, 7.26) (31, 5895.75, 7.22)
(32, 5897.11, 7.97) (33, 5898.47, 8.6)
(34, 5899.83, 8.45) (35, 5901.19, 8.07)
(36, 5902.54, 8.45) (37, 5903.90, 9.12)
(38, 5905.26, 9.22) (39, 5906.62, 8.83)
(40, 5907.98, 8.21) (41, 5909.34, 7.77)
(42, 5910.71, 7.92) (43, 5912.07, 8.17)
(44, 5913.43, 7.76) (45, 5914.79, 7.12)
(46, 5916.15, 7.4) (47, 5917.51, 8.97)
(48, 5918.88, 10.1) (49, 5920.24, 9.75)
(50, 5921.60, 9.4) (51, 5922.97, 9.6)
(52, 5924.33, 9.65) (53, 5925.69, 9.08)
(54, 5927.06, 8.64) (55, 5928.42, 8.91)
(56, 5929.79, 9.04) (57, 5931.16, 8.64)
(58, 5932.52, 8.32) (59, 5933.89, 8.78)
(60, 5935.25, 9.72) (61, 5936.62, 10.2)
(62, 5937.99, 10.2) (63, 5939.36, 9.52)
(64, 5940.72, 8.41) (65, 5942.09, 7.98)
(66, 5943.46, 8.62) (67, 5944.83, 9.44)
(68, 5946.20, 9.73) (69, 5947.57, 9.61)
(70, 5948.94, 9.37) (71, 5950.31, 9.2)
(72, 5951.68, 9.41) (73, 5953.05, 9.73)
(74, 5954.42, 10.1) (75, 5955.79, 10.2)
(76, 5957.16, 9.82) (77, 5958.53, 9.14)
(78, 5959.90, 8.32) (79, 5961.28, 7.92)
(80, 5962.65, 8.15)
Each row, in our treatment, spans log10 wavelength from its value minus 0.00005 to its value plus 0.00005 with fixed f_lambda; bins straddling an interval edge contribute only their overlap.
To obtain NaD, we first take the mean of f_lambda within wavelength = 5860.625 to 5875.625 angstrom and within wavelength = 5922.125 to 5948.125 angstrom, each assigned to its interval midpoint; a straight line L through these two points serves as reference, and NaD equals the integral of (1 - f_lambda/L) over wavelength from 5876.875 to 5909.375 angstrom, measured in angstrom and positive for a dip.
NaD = 1.4 angstrom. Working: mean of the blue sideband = 8.59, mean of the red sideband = 9.16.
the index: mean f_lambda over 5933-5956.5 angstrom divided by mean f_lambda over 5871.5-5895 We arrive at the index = 1.10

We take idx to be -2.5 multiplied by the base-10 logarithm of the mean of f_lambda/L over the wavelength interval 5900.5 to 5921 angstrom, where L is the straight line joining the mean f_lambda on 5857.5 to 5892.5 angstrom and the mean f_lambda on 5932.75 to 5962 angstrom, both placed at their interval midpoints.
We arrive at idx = 0.07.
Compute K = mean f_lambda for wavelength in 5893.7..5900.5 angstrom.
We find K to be 7.9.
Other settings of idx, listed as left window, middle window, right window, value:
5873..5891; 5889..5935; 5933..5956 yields 0.09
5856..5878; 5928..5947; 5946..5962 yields 0.02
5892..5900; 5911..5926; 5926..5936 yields -0.04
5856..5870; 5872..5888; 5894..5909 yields -0.05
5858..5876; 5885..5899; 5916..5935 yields 0.14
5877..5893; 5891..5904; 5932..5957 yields 0.10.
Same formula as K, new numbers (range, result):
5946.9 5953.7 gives 9.46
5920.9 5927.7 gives 9.28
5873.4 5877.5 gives 9.81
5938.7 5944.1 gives 8.64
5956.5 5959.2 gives 9.49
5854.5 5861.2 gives 9.43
